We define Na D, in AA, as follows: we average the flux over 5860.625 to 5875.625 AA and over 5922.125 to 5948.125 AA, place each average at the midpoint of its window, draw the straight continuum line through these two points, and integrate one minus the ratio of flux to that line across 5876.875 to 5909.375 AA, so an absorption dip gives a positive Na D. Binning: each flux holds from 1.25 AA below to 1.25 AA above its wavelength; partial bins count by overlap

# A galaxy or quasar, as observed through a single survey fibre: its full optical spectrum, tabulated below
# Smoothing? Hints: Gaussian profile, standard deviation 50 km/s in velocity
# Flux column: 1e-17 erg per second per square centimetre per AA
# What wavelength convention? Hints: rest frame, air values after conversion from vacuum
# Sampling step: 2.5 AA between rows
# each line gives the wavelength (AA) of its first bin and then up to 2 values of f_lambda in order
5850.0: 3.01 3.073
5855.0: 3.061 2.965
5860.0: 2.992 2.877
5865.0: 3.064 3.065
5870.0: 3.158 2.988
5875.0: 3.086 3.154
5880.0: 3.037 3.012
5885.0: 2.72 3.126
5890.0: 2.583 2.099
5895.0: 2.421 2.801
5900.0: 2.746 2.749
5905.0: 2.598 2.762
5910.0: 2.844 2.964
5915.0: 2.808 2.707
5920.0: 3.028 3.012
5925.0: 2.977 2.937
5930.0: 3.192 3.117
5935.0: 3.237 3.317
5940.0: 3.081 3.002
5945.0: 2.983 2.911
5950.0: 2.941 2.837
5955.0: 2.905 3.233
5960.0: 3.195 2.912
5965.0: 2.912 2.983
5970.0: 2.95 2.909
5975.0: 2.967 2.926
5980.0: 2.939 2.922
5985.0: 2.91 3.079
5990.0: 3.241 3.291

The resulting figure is 3.2 AA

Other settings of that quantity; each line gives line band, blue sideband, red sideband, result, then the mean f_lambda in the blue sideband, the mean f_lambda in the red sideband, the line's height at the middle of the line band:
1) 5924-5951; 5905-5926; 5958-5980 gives -1.4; 2.87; 2.98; 2.91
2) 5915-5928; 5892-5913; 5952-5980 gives -0.7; 2.67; 2.98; 2.77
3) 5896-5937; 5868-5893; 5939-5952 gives 0.6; 2.93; 2.97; 2.95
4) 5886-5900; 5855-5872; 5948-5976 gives 1.8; 3.02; 2.98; 3.01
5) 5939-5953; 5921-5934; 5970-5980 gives 0.2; 3.05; 2.94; 3.01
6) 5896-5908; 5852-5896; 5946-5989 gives 0.9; 2.92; 2.97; 2.93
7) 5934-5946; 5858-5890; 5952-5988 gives -0.6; 3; 2.97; 2.98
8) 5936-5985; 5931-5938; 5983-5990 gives 2.1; 3.21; 3.03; 3.12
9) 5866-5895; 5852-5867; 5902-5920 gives 0.3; 3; 2.79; 2.92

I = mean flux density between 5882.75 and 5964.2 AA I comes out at 2.9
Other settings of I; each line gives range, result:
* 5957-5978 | 2.99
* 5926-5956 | 3.04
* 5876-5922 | 2.79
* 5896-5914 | 2.78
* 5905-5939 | 2.98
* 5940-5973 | 2.98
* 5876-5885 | 3.02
